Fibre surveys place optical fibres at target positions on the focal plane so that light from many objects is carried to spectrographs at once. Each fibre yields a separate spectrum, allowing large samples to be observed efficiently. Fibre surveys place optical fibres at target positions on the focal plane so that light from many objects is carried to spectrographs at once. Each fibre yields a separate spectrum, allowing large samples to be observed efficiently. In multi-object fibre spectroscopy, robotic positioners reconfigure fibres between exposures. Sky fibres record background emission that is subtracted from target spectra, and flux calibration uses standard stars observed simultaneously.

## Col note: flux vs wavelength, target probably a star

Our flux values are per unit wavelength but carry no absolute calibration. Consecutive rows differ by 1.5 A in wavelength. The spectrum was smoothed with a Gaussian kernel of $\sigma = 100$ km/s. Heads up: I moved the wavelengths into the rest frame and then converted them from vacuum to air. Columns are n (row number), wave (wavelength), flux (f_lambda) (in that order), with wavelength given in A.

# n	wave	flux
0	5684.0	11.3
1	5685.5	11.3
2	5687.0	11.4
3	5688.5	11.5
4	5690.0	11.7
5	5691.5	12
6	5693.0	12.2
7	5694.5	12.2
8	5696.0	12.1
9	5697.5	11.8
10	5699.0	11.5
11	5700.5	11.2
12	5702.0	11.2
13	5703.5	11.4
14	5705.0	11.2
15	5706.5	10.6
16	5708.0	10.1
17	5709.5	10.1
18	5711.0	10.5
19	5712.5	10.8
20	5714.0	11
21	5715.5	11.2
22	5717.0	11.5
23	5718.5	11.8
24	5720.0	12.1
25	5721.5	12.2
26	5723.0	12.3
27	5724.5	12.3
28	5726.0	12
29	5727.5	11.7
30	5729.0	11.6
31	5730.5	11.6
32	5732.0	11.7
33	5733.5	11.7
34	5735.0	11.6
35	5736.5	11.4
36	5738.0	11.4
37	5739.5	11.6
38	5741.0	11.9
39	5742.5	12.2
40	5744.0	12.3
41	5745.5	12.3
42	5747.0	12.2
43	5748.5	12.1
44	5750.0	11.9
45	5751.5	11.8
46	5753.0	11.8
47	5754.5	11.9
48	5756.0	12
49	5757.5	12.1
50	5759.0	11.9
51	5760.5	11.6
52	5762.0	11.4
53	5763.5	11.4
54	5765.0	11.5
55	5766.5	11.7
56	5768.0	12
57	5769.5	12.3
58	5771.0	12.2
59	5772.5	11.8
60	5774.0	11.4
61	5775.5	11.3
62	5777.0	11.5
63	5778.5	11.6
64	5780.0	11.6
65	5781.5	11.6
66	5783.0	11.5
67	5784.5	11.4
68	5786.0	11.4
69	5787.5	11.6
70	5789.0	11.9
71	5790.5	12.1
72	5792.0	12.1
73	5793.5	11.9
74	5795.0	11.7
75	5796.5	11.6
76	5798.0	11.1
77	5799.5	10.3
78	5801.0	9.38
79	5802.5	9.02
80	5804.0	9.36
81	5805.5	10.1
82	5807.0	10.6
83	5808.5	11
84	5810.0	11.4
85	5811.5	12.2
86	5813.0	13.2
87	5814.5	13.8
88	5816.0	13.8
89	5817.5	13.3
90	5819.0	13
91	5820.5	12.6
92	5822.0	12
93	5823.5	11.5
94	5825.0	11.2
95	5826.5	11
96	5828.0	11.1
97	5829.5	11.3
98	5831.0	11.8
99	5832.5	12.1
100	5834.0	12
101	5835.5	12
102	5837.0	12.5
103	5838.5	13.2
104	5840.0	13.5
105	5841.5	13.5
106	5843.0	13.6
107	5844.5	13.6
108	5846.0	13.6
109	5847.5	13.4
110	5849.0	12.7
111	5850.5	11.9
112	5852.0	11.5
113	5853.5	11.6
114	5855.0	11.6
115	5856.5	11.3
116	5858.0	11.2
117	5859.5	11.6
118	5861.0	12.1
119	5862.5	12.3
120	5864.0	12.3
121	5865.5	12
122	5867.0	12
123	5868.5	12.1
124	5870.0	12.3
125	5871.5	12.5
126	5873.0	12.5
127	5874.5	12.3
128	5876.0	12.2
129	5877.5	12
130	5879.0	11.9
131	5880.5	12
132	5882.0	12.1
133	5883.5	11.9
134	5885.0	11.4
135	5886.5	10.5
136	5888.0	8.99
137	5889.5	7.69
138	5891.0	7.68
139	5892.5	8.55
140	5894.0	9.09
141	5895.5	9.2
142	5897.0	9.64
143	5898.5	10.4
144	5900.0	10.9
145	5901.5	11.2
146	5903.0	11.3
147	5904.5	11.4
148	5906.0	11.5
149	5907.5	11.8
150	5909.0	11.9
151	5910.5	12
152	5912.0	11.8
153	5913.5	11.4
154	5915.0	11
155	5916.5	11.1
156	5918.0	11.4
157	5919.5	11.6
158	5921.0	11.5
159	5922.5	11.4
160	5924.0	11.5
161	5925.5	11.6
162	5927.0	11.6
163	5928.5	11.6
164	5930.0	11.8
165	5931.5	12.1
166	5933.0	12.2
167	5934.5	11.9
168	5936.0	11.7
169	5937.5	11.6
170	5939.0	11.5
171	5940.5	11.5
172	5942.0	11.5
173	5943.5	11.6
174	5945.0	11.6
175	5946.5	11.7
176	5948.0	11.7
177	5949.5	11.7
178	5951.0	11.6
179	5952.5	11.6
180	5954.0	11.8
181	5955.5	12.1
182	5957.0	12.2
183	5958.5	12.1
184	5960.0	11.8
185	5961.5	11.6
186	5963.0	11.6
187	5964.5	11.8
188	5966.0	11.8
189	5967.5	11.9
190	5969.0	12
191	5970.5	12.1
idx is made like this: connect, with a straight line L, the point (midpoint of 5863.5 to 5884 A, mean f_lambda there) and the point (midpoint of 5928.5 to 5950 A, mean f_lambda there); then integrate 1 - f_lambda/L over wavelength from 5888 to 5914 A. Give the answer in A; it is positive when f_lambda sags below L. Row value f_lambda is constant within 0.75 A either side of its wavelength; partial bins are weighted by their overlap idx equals 3.4 A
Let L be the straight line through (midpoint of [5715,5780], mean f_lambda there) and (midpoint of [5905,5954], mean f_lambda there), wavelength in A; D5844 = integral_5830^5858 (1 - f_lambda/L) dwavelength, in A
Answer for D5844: -1.8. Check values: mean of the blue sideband 11.8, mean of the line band 12.5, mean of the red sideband 11.6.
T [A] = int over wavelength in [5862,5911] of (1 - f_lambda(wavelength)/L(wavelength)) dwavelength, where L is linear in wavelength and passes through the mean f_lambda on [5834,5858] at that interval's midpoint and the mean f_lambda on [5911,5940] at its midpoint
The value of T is 3.86 A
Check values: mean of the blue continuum 12.6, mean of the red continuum 11.6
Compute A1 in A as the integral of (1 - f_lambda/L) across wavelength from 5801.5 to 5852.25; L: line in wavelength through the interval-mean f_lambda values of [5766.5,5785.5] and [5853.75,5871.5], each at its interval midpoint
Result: -1.3 A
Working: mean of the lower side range 11.7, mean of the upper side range 11.9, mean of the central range 12.1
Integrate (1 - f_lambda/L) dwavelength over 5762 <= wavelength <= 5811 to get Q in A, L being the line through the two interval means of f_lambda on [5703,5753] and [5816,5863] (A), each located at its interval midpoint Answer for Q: 2.6 A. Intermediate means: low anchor 11.6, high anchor 12.3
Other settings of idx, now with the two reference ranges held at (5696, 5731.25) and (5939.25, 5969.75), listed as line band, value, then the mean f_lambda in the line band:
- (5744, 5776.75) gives -1.09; 11.8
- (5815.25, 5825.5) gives -0.85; 12.5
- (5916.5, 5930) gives 0.22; 11.5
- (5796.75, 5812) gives 1.42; 10.5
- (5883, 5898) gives 2.86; 9.44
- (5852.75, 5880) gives -0.86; 12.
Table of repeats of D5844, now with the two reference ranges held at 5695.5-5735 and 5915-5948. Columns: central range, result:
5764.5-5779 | -0.33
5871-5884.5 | -0.67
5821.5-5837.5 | -0.20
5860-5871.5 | -0.61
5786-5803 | 0.44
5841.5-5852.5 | -1.37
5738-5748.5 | -0.53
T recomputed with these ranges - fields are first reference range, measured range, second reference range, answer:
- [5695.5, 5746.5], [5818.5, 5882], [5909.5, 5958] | -3.2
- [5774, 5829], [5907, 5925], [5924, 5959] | 0.3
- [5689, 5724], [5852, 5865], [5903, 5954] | -0.2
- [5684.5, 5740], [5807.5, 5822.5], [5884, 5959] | -1.7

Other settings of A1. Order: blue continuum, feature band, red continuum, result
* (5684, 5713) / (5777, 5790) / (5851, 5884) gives 0.07 A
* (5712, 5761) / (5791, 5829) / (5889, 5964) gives 0.20 A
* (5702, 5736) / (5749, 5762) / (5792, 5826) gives -0.44 A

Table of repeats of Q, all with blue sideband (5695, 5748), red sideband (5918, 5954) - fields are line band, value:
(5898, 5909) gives 0.3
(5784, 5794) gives -0.2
